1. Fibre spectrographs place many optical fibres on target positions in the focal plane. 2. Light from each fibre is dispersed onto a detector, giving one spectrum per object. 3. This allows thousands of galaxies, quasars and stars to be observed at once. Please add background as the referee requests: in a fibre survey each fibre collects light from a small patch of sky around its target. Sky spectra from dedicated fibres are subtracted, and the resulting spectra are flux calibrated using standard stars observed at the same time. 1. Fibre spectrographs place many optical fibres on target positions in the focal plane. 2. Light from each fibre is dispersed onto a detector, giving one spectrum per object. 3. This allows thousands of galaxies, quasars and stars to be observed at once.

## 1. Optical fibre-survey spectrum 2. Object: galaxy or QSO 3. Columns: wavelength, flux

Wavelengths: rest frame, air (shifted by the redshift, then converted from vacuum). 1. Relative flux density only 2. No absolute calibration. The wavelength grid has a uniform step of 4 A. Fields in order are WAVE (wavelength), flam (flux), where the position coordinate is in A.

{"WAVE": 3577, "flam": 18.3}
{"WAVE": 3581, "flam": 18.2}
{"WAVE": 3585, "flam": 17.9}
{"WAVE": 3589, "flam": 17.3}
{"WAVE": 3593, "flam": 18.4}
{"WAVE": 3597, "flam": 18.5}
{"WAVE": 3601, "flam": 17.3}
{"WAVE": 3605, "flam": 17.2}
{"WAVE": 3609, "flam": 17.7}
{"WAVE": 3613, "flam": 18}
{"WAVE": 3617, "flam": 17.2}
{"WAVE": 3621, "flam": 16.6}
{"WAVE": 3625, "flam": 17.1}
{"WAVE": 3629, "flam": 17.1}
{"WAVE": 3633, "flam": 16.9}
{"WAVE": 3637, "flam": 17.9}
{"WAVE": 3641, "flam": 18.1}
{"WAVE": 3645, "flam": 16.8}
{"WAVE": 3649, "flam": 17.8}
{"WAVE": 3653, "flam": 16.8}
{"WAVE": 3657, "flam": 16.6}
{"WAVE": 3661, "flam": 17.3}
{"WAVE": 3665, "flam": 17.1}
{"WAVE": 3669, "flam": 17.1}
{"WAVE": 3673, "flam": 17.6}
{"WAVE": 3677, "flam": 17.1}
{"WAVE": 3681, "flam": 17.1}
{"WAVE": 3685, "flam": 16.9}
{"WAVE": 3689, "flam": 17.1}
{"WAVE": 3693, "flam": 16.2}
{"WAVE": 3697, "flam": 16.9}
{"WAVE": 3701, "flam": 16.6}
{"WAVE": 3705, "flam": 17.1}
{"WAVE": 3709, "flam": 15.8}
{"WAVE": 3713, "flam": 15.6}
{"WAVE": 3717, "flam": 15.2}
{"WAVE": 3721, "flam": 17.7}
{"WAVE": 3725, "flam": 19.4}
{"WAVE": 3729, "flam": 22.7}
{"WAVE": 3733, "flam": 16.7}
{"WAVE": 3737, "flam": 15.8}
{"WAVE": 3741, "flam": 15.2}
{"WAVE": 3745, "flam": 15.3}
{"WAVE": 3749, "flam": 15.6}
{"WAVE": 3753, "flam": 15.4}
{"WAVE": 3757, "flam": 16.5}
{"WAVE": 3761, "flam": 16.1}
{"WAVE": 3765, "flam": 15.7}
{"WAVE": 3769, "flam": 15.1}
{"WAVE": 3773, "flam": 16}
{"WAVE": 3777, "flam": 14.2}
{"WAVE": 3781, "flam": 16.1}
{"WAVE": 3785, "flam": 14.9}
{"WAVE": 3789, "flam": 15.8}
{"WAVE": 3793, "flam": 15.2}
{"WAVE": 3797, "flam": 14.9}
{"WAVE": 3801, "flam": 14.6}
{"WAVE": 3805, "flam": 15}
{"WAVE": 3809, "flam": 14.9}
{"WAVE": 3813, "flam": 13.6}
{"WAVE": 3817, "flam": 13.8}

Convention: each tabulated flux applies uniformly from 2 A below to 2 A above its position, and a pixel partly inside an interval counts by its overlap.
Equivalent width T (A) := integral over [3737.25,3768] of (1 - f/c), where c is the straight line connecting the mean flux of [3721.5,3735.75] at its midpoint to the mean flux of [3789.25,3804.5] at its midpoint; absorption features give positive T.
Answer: 3.5 A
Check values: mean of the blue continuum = 19.2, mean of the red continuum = 15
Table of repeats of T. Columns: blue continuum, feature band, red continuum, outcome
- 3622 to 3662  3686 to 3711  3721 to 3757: 0.7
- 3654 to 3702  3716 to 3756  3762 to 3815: -2.3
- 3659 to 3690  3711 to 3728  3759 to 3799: -1.0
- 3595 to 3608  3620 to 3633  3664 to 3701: 0.4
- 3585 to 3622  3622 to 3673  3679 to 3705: 0.0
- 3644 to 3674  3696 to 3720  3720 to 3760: 1.1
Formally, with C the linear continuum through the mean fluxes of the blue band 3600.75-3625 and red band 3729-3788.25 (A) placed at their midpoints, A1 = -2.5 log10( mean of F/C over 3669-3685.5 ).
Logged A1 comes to -0.03 mag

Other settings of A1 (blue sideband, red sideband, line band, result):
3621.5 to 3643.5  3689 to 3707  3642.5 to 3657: 0.006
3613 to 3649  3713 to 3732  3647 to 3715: 0.061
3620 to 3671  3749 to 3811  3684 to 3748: -0.042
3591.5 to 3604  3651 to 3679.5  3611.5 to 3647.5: 0.016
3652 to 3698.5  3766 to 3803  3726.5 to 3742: -0.114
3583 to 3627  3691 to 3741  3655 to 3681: 0.009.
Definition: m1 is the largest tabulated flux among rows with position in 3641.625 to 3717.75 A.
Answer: 17.8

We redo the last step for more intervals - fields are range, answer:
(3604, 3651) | 18.1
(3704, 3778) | 22.7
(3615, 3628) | 17.2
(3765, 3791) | 16.1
